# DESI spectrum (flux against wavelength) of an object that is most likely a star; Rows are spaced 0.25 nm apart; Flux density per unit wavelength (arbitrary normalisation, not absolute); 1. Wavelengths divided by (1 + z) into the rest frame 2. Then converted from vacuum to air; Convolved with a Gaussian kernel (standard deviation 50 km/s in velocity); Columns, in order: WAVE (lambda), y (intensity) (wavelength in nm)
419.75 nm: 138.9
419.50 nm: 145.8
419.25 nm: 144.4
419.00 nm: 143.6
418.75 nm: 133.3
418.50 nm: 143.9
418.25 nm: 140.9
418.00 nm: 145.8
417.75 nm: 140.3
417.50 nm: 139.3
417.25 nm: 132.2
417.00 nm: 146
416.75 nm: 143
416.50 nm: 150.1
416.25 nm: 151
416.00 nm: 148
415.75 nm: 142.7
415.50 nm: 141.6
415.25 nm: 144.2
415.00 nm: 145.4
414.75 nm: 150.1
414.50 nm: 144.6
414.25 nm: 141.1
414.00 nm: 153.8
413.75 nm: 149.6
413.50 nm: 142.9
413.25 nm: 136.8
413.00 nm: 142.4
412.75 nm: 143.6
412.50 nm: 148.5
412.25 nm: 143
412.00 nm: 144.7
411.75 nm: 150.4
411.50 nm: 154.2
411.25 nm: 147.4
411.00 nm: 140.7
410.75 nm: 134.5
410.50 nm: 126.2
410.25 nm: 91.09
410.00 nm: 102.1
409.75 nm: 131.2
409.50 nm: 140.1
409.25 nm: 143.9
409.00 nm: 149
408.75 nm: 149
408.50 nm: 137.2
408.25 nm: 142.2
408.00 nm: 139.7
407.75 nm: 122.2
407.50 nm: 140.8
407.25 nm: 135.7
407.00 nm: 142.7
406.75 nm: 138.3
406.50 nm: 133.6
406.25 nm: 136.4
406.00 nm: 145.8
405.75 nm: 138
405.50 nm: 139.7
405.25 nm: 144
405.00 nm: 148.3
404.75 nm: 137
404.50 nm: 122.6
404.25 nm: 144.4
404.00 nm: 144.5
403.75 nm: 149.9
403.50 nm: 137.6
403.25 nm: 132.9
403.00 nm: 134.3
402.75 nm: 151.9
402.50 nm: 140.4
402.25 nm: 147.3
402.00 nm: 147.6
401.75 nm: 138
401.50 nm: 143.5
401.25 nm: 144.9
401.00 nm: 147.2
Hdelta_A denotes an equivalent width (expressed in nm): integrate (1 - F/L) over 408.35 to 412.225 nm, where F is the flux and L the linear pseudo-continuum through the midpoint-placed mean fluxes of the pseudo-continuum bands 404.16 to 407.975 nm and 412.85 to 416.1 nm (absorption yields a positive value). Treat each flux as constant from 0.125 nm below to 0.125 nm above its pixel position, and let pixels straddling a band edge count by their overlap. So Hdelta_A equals 0.14 nm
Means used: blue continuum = 138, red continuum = 145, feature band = 136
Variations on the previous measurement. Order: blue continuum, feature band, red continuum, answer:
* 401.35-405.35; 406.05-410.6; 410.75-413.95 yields 0.31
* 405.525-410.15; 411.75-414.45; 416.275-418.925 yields -0.10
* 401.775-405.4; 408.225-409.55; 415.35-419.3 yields -0.02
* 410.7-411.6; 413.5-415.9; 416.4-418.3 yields -0.04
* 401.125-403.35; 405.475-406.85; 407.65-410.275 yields -0.01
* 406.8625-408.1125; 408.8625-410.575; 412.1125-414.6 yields 0.16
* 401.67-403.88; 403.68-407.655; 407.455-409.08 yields 0.03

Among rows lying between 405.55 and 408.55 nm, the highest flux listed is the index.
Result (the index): 145.8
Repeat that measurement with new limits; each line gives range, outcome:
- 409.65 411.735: 154.2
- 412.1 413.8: 149.6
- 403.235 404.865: 149.9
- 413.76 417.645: 153.8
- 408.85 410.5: 149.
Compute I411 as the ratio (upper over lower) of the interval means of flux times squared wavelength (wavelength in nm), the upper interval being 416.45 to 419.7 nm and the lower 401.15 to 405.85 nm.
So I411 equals 1.08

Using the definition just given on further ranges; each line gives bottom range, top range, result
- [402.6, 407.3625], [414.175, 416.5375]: 1.10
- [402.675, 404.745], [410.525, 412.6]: 1.08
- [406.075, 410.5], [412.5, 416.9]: 1.12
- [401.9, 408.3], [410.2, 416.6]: 1.07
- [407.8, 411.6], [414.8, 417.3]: 1.11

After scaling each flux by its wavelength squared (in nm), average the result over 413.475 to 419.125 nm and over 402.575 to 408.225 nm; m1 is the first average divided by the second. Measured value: 1.09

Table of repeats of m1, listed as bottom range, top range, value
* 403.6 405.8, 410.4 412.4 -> 1.05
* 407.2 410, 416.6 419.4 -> 1.07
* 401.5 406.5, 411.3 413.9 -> 1.08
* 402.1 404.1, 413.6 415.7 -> 1.09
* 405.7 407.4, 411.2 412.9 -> 1.09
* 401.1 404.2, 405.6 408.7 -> 0.99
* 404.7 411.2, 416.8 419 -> 1.09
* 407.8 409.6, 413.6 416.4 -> 1.06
